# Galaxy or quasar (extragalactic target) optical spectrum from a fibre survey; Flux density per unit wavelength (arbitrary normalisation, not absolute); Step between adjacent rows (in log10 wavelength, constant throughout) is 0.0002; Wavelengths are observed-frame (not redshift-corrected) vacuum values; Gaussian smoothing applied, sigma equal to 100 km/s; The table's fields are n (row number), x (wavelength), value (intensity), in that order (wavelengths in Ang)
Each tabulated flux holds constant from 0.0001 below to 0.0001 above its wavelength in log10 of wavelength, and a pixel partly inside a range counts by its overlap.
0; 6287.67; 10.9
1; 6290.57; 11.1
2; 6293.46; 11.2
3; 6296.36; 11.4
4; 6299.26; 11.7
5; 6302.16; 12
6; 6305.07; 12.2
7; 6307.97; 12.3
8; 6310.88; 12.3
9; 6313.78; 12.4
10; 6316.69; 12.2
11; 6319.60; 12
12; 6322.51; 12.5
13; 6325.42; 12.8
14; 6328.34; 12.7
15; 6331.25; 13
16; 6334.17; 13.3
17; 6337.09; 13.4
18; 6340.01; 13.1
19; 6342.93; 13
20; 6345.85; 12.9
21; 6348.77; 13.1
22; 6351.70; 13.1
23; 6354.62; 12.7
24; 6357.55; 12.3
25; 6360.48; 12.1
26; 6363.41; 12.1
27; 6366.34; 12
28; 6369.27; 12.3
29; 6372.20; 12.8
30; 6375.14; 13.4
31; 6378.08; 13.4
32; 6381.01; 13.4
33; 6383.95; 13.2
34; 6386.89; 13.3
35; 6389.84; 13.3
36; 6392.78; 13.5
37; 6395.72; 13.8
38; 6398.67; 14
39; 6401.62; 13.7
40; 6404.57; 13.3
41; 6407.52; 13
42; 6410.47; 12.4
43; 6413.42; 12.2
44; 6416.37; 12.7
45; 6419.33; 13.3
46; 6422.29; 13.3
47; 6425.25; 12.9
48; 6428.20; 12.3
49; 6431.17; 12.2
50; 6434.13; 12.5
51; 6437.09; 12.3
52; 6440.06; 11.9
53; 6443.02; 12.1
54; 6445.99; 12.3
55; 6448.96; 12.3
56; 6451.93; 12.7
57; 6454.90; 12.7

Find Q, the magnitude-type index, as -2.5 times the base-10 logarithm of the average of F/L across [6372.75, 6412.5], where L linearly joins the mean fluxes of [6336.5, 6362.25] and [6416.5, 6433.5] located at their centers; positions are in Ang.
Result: -0.044 mag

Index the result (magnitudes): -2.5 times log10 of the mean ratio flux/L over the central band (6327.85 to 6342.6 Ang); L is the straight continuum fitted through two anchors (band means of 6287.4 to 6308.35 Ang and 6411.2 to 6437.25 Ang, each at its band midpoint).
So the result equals -0.105 mag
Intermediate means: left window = 11.6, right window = 12.6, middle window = 13.1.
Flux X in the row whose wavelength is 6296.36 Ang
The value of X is 11.4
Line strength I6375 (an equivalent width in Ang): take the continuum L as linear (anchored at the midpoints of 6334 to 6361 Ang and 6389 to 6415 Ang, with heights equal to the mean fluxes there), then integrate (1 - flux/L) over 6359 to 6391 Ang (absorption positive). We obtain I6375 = 0.6 Ang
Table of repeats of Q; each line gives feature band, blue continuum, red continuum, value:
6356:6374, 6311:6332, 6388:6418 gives 0.05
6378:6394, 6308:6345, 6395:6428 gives -0.03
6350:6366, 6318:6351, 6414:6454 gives 0.03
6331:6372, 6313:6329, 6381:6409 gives 0.01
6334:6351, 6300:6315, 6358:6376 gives -0.07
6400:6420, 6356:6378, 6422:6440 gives -0.04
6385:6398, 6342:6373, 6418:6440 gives -0.07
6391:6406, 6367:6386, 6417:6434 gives -0.06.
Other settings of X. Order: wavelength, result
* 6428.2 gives 12.3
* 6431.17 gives 12.2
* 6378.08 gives 13.4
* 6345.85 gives 12.9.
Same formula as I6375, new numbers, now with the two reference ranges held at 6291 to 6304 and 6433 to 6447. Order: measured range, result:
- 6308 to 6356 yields -4.3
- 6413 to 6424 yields -0.8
